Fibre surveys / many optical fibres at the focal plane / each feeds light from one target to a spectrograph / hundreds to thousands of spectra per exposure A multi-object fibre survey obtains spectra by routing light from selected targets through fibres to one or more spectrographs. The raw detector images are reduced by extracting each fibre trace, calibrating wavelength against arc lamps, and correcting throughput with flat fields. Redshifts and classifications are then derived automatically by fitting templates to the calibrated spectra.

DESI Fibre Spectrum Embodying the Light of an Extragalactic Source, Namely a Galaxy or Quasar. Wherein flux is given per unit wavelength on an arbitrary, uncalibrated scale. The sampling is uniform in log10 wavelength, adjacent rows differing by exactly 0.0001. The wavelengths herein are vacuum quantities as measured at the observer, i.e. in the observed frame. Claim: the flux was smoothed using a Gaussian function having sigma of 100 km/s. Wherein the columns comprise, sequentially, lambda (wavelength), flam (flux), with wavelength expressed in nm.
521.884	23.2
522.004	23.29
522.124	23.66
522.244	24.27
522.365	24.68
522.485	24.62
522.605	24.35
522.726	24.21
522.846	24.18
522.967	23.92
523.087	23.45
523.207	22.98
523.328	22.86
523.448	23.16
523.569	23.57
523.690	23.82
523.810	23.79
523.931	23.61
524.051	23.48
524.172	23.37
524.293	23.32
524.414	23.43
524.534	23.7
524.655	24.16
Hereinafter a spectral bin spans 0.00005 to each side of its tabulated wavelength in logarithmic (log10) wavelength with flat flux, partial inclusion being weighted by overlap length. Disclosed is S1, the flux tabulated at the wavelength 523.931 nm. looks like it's 23.61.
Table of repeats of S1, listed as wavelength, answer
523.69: 23.82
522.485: 24.62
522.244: 24.27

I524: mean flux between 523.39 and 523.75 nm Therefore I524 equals 23.5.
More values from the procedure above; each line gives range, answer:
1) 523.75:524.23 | 23.6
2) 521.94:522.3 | 23.8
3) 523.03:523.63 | 23.2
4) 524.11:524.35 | 23.3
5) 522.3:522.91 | 24.4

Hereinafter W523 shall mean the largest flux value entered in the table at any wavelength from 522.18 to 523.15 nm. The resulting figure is 24.68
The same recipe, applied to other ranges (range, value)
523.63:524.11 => 23.82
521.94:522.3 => 24.27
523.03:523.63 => 23.57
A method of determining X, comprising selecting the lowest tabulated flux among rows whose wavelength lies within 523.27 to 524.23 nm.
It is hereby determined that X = 22.86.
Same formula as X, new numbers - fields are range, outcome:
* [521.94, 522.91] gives 23.29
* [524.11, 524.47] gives 23.32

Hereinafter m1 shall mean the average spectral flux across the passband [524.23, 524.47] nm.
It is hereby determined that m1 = 23.3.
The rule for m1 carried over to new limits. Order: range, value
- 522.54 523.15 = 24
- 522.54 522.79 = 24.3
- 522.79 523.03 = 24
